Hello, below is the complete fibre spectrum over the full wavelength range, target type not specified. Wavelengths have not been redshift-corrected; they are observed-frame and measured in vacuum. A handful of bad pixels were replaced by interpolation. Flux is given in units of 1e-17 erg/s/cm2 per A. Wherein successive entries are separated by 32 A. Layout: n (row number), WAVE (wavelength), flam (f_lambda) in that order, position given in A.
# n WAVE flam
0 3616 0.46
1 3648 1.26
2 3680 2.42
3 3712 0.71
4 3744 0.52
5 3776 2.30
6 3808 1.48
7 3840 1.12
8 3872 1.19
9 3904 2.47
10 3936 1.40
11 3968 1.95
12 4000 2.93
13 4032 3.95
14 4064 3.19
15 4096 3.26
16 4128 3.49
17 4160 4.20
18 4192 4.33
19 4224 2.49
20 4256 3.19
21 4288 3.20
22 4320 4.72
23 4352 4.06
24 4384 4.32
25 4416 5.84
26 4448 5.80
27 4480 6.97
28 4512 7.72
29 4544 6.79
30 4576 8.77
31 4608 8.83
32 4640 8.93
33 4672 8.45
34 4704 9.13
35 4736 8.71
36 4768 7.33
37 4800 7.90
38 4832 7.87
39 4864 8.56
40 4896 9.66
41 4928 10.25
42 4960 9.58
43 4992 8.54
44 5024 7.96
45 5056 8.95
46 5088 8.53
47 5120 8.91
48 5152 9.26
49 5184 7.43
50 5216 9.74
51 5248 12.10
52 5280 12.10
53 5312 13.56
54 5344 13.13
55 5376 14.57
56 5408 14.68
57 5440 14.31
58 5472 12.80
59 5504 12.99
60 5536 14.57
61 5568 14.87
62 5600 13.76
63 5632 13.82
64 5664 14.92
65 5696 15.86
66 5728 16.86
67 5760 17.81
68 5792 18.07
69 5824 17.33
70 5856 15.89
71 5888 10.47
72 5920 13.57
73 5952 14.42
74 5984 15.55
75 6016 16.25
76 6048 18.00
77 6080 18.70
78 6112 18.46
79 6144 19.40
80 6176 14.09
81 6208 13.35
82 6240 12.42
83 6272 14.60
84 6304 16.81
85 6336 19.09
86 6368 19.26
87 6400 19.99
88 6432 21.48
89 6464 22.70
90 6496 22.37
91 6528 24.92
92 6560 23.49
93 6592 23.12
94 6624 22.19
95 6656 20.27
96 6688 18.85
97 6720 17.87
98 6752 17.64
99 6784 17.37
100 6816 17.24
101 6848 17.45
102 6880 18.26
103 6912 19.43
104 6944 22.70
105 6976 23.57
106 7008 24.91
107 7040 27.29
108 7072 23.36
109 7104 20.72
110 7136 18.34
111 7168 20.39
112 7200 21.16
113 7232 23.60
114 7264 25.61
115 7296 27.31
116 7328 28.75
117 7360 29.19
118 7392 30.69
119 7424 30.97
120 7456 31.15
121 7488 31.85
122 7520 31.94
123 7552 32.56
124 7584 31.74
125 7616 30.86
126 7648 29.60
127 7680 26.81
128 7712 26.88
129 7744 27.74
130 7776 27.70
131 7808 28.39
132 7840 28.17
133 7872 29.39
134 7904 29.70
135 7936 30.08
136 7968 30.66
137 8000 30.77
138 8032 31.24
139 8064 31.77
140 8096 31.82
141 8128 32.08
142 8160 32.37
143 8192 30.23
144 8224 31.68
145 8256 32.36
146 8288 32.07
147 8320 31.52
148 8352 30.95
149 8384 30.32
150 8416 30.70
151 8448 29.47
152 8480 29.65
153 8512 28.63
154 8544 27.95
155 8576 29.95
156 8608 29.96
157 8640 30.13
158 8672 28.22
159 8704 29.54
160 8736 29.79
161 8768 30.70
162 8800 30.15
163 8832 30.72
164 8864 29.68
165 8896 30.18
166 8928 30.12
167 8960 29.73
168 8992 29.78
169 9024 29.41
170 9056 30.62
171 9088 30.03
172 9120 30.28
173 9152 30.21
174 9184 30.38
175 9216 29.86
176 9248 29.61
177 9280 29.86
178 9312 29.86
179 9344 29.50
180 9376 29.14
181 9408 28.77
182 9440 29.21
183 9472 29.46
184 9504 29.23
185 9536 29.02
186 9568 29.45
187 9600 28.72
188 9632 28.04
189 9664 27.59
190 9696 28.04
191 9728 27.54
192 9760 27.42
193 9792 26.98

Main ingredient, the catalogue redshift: 0.000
